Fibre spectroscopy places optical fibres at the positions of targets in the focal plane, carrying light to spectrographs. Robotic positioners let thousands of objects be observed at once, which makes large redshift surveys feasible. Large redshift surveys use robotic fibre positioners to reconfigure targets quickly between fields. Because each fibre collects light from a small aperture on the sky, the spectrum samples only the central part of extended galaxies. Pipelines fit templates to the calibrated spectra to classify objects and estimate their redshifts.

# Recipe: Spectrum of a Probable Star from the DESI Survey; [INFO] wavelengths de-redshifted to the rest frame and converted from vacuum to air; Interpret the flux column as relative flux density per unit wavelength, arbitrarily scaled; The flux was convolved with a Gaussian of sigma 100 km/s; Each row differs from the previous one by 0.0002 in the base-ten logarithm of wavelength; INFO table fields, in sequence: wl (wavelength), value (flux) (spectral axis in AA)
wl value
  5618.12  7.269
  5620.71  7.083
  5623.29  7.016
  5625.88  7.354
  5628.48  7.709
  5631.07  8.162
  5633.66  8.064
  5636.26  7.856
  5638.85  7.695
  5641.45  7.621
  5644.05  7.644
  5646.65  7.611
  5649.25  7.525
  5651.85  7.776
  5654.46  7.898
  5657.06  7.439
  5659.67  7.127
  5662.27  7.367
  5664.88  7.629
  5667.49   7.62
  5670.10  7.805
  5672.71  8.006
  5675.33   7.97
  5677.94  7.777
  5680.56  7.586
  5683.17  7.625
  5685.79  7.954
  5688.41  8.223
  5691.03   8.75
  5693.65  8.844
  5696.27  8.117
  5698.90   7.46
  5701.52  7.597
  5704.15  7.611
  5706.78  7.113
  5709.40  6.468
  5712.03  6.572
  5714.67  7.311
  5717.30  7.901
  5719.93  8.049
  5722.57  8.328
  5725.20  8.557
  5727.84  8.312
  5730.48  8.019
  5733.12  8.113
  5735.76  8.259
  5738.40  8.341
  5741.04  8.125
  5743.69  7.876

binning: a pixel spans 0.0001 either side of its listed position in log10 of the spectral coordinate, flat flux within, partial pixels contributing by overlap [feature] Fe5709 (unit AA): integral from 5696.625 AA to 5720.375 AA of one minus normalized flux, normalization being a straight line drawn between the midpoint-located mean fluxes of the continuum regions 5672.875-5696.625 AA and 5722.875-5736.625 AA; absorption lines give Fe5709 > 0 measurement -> 2.4 AA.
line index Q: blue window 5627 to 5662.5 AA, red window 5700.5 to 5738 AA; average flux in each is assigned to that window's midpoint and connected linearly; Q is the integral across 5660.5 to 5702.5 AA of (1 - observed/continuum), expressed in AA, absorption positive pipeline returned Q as -0.9 AA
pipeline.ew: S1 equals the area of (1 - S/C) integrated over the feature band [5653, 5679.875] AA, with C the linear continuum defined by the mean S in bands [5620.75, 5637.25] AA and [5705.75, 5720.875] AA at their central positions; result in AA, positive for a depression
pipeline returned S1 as -0.75 AA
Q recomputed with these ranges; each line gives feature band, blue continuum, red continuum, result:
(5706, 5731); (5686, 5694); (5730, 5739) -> 1.9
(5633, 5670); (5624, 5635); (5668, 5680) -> 0.9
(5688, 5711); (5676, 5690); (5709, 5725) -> -0.1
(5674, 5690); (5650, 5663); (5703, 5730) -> -0.6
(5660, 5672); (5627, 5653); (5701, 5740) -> 0.3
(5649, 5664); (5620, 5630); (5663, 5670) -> 0.1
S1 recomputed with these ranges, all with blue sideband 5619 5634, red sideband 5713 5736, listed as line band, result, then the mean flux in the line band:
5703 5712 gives 1.11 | 6.99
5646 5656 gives -0.05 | 7.7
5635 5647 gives -0.13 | 7.69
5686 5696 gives -0.77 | 8.49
